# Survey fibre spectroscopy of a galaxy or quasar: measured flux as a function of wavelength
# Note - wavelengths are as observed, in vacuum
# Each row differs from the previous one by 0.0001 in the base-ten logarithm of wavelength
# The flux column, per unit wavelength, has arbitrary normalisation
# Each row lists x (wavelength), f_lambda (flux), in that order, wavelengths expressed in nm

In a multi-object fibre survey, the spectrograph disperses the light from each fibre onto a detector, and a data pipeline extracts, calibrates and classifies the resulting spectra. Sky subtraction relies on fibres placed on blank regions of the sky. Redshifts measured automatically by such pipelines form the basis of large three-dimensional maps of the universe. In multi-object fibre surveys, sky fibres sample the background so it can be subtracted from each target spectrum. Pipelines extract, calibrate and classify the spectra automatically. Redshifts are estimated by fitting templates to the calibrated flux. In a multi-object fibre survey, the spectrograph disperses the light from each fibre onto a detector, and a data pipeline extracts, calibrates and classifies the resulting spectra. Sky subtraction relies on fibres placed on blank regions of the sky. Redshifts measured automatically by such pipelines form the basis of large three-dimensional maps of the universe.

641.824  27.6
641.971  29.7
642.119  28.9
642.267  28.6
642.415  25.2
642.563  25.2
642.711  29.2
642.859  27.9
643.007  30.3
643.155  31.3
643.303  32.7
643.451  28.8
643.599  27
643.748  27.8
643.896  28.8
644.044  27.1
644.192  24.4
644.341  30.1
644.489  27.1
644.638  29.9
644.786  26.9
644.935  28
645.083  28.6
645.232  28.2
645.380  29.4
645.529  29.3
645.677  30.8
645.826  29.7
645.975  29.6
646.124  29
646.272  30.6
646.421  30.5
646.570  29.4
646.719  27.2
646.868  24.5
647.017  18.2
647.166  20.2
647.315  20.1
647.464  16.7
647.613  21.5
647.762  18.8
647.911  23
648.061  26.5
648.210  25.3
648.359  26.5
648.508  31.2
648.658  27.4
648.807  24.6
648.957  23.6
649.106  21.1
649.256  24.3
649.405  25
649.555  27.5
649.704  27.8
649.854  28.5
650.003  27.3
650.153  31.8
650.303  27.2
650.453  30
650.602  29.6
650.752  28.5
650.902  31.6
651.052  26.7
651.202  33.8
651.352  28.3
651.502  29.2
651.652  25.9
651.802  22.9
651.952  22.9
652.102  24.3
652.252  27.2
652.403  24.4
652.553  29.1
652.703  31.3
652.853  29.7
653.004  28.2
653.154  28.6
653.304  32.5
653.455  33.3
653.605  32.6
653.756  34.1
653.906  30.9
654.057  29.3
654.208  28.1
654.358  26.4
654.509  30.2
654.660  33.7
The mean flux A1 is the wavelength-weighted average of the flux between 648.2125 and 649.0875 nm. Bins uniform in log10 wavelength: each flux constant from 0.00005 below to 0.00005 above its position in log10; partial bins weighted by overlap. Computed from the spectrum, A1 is 26.2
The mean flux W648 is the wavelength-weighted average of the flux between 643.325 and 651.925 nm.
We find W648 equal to 26.9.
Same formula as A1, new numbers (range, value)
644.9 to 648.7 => 26.1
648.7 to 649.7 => 24.7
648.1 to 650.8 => 27.1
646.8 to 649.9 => 23.9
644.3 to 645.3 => 28.3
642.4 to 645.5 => 28.4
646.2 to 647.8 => 23.5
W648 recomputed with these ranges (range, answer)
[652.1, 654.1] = 29.9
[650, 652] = 28.4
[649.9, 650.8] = 29.1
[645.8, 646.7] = 29.6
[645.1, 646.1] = 29.4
